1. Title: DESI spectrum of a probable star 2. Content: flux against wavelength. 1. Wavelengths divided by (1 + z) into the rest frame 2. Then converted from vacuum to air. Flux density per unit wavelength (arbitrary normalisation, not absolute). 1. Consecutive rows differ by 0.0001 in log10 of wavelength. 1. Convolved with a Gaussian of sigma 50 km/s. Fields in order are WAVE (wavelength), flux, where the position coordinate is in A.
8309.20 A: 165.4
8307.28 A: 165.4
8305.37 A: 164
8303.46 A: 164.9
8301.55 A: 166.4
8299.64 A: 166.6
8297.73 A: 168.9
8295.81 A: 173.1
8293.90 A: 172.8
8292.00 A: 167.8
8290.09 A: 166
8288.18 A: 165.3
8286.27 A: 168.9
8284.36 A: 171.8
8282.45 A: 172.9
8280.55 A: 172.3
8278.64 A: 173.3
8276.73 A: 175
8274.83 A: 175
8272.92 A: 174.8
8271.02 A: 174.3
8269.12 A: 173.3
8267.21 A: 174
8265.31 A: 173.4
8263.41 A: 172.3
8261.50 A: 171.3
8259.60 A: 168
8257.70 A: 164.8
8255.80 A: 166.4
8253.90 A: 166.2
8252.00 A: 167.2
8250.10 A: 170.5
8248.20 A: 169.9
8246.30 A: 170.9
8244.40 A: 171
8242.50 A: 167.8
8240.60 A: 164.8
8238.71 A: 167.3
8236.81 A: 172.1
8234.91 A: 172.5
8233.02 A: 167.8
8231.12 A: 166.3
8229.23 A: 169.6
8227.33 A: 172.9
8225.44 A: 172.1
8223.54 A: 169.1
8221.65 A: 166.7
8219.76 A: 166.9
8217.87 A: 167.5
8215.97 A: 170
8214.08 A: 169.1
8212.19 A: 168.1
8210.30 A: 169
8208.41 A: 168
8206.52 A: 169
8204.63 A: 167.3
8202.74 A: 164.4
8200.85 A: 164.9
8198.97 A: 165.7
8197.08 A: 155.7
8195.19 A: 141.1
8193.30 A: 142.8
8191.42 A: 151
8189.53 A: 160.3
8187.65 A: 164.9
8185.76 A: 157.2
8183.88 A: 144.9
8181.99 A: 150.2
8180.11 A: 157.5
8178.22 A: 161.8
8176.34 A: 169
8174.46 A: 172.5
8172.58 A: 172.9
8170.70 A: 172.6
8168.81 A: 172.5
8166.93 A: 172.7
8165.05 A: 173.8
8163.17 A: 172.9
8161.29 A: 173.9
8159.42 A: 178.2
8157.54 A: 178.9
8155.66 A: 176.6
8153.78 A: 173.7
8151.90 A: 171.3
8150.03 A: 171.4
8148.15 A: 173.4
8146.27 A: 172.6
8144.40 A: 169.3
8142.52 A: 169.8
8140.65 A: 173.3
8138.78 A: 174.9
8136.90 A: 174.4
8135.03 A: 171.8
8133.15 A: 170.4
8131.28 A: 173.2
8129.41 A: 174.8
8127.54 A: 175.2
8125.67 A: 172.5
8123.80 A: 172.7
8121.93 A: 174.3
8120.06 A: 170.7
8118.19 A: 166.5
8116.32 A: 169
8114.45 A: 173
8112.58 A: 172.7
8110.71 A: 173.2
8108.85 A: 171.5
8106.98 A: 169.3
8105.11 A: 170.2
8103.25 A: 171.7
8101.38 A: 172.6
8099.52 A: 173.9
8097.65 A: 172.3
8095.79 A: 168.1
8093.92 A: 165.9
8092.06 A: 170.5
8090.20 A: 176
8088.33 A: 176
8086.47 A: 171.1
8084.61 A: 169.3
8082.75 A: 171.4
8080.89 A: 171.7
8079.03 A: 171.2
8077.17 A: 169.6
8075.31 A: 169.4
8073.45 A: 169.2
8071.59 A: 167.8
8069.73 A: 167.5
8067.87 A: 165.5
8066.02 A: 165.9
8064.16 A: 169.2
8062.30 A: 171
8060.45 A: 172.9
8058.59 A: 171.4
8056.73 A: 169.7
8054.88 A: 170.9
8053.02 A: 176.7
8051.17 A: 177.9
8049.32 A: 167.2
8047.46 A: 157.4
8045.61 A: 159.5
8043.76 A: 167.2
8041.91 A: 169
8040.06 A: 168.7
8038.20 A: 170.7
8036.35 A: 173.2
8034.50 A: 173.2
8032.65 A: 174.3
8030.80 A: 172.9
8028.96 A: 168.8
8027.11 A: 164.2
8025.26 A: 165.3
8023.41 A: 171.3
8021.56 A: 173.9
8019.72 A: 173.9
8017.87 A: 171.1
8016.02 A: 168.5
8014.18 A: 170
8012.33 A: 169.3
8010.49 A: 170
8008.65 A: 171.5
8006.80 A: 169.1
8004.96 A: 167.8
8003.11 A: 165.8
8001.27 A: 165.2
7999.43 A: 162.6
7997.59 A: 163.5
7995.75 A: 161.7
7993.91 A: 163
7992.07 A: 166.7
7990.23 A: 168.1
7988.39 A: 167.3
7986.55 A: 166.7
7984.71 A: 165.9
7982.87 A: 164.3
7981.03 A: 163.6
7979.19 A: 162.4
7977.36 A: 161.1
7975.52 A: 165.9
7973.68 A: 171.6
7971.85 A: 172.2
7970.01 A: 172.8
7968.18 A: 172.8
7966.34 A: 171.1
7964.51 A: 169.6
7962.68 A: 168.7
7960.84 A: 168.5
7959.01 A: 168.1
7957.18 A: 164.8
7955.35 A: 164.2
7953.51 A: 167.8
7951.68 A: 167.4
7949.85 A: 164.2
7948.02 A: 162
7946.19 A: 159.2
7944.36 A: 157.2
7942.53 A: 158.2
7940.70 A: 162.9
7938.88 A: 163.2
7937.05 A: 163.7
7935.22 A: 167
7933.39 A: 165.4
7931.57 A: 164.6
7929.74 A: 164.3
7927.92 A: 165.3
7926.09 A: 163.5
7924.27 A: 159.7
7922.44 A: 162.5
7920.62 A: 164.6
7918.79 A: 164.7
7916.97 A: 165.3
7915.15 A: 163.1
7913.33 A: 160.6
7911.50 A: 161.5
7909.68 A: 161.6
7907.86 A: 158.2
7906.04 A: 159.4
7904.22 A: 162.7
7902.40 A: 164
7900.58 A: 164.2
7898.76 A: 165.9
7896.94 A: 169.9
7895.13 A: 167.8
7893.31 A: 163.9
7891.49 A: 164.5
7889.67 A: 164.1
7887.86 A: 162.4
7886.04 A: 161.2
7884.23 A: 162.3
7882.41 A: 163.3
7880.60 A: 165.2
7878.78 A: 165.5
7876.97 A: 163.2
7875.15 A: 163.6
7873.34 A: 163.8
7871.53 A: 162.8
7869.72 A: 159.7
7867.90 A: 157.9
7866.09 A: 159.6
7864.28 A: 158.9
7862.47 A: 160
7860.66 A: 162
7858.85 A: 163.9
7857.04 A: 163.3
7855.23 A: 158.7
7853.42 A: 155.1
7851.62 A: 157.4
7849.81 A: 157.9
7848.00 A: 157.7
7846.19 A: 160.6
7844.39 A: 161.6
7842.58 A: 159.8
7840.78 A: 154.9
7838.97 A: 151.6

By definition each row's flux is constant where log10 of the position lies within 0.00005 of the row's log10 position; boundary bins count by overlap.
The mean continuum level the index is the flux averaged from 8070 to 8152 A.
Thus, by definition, 172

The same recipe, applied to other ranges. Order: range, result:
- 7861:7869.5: 159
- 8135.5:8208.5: 167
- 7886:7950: 163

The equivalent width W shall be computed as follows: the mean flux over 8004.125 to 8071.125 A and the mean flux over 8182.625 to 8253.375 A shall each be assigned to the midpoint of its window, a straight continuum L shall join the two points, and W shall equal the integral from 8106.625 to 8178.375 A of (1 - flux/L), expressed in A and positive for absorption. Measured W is -2.4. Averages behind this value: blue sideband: 170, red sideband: 165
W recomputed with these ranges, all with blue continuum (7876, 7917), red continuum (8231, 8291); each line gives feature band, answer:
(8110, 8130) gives -0.5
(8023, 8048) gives -0.4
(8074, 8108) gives -0.8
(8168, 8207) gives 1.9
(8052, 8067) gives -0.4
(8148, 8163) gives -0.6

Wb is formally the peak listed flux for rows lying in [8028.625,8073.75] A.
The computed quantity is 177.9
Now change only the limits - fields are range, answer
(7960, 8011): 172.8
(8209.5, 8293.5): 175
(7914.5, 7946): 167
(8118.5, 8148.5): 175.2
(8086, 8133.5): 176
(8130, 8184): 178.9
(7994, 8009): 171.5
